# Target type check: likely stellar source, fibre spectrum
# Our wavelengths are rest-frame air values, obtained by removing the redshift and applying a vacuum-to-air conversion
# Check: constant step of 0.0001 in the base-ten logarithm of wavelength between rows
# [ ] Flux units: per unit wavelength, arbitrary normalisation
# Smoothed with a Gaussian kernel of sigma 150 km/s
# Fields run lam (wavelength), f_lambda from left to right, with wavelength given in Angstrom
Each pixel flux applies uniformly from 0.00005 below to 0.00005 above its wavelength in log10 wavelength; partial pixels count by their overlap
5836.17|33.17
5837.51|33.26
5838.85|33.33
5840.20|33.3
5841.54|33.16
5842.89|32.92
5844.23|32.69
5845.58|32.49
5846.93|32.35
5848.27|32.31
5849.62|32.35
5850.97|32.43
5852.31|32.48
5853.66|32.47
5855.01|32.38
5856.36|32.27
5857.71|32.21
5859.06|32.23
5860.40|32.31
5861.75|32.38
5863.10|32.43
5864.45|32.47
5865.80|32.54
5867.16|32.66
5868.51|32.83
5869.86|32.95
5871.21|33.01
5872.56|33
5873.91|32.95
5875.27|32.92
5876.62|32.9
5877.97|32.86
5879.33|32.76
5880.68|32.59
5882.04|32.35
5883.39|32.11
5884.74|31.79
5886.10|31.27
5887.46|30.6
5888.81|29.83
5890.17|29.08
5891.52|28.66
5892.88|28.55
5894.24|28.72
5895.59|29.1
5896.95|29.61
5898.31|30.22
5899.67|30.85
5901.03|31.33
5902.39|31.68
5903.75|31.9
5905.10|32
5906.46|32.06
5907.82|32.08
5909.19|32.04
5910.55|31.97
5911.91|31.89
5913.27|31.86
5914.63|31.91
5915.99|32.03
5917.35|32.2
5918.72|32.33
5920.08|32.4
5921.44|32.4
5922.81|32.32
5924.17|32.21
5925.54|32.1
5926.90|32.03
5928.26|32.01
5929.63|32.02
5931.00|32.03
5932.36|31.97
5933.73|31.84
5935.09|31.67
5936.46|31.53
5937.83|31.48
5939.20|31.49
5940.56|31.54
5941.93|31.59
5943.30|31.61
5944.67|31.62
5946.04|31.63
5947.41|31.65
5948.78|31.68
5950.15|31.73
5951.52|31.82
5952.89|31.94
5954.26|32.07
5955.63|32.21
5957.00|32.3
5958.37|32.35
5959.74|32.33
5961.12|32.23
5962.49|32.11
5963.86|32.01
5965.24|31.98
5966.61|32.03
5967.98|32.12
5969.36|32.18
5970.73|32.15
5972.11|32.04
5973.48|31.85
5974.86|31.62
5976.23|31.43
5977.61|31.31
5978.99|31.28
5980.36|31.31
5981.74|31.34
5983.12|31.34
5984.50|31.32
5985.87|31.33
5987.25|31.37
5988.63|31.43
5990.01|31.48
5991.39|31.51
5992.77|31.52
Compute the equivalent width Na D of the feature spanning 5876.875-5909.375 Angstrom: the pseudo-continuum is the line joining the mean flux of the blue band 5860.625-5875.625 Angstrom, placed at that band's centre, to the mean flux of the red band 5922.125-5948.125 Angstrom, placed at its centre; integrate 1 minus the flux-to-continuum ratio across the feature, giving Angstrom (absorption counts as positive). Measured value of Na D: 1.4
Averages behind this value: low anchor 32.7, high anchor 31.8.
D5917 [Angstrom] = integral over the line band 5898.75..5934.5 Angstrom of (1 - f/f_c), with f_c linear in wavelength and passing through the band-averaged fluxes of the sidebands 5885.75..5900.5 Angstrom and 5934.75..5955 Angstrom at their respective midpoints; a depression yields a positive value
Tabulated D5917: -1.6 Angstrom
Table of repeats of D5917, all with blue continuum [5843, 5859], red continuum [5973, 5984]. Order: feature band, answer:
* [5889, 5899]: 0.90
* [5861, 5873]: -0.15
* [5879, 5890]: 0.22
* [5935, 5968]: -0.26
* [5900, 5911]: 0.05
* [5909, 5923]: -0.10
